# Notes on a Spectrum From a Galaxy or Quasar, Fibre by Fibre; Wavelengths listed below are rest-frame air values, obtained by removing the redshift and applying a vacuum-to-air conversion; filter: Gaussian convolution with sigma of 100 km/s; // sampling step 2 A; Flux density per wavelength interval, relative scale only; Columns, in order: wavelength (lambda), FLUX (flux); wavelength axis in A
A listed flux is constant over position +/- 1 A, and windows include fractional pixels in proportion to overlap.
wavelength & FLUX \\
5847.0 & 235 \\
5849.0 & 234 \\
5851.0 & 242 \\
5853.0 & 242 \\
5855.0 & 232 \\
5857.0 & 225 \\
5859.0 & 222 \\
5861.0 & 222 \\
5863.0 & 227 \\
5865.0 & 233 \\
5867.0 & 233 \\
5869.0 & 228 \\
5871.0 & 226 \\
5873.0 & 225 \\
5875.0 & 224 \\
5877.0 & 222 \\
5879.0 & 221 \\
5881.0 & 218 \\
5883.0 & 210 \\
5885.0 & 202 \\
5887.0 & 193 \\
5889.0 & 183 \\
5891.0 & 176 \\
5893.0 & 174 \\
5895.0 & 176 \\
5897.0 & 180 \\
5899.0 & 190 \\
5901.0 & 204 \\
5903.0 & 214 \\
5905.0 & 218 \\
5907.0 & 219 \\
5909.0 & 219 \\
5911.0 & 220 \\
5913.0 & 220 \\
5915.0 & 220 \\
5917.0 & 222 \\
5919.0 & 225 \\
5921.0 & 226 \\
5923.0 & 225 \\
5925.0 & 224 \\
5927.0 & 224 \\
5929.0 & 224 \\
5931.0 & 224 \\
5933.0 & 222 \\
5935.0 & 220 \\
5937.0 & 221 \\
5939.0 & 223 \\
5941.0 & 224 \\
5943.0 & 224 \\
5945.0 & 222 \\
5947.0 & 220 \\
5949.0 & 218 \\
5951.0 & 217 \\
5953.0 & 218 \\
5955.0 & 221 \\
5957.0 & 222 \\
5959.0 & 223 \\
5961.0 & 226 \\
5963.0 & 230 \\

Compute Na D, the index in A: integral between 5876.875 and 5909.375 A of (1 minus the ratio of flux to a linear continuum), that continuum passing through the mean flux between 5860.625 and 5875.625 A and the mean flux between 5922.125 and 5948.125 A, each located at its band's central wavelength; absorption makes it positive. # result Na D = 3.7 A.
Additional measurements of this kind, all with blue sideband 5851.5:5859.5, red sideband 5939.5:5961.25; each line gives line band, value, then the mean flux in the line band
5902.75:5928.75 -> 0.4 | 222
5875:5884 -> 0.4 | 218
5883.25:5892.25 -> 1.5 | 190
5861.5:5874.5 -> 0.1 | 228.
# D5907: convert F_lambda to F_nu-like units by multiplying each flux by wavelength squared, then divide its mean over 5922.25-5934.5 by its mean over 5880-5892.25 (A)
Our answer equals 1.15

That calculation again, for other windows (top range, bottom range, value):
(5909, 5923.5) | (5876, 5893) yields 1.12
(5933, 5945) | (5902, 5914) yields 1.03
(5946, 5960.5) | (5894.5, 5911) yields 1.10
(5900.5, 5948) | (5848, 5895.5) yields 1.04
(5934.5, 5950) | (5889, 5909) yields 1.15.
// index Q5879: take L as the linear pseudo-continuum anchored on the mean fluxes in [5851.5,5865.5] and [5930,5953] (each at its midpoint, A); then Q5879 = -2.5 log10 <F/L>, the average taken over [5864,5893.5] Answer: 0.08 mag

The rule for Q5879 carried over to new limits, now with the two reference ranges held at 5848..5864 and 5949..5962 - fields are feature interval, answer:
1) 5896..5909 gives 0.10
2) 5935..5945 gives 0.00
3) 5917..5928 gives 0.00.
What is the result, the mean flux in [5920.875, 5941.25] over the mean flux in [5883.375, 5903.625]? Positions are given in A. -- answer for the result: 1.2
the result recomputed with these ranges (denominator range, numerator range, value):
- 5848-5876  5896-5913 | 0.91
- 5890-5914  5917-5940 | 1.11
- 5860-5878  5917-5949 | 0.98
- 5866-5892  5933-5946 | 1.05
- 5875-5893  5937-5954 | 1.09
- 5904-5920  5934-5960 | 1.00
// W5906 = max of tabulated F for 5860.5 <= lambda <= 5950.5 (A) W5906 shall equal 233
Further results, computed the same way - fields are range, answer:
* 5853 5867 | 242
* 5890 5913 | 220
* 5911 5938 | 226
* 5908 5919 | 225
